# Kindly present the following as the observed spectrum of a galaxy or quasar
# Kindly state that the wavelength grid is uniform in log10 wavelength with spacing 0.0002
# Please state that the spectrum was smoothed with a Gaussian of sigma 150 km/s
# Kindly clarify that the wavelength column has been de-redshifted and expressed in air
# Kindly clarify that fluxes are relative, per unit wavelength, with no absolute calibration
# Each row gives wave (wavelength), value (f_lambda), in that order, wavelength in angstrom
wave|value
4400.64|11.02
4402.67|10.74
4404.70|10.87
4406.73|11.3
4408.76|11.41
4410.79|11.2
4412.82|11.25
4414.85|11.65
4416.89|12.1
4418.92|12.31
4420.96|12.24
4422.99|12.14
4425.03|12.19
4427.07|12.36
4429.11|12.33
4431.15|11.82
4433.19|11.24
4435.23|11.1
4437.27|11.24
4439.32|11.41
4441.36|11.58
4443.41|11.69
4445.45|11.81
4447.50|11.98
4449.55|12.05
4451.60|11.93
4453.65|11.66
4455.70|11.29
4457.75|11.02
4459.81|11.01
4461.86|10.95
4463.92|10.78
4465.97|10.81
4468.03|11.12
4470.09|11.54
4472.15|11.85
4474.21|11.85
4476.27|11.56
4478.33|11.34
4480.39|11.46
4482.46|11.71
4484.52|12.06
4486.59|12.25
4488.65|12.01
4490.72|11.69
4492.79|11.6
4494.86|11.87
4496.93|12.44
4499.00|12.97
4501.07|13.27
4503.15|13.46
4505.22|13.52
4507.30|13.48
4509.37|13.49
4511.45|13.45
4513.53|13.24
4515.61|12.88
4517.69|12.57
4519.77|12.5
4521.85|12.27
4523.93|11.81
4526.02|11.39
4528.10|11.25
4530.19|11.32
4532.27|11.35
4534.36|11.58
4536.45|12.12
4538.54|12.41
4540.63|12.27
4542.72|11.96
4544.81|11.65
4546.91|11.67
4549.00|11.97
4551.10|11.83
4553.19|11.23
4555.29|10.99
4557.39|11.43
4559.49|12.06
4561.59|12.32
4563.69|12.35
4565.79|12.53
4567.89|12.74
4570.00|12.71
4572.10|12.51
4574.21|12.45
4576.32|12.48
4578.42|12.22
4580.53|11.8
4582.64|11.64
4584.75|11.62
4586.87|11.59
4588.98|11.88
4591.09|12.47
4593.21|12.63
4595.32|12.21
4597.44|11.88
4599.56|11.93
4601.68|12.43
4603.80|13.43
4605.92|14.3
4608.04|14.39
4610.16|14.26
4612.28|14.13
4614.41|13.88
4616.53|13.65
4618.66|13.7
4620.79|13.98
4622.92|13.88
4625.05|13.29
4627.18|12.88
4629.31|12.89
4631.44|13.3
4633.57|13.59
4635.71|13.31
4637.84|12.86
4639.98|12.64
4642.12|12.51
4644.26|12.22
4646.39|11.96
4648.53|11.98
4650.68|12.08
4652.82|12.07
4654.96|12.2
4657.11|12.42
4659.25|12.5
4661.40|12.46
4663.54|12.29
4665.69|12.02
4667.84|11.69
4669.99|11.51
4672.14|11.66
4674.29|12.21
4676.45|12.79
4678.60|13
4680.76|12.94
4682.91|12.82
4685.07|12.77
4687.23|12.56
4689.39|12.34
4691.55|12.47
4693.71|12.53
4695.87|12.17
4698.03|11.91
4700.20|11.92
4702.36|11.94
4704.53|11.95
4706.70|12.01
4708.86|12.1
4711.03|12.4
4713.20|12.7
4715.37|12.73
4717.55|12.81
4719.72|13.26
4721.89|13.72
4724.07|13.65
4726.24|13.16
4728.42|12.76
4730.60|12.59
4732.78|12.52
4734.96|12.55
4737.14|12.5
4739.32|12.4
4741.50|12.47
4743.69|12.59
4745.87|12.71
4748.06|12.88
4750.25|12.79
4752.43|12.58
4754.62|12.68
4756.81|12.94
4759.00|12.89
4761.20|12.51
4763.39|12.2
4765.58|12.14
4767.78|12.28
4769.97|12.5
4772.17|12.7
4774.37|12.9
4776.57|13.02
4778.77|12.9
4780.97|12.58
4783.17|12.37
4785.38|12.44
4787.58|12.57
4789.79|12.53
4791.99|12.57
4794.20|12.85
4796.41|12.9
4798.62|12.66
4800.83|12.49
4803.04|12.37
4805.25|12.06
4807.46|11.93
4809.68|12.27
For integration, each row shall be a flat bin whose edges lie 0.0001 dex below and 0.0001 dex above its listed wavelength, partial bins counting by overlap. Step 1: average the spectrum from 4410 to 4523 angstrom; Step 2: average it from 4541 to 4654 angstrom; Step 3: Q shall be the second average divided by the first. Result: 1.05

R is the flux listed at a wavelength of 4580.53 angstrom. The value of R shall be 11.8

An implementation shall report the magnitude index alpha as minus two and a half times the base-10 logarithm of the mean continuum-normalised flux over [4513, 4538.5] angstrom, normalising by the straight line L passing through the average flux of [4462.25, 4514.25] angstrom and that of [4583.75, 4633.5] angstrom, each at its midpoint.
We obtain 0.039 mag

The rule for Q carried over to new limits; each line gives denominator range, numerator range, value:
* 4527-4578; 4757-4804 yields 1.05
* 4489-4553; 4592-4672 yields 1.04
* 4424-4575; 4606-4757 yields 1.06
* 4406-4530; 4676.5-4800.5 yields 1.06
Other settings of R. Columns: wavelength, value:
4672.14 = 11.66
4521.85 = 12.27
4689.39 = 12.34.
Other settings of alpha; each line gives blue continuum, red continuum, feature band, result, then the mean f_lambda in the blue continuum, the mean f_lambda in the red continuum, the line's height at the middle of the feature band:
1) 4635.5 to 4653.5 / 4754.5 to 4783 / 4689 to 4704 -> 0.03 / 12.4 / 12.6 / 12.5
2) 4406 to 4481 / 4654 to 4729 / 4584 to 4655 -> -0.06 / 11.6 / 12.5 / 12.2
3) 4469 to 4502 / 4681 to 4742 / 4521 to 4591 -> 0.02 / 12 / 12.6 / 12.2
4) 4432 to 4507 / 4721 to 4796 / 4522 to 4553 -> 0.02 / 11.8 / 12.7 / 12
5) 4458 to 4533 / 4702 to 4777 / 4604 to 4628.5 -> -0.12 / 12.1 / 12.6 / 12.3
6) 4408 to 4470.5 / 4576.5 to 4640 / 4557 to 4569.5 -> 0.03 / 11.6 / 13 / 12.6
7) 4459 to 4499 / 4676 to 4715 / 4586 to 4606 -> -0.03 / 11.6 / 12.4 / 12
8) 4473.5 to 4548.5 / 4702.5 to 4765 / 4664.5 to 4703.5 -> 0.02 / 12.2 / 12.7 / 12.6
